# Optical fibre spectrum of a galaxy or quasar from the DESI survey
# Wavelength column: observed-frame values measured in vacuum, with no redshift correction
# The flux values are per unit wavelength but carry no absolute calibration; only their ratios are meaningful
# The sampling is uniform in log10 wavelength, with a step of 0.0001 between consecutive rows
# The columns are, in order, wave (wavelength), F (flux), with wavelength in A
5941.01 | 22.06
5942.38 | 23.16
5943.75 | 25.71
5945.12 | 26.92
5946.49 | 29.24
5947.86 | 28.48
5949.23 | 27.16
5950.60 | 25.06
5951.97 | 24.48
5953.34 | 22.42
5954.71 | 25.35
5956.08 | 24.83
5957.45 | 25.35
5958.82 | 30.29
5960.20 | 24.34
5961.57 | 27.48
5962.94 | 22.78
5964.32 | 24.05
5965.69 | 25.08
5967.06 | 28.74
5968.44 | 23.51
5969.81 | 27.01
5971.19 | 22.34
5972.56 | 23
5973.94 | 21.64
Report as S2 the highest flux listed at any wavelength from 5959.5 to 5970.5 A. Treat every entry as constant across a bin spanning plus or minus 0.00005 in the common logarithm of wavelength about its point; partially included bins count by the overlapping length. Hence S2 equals 28.74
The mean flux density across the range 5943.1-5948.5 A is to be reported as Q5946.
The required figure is 27.6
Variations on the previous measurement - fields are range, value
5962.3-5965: 23.4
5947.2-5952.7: 26.3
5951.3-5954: 23.5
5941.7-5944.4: 24.4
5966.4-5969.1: 26.1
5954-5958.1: 25.2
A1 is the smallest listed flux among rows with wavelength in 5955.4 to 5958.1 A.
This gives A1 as 24.83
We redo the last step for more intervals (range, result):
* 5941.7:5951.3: 23.16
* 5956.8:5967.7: 22.78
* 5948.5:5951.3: 25.06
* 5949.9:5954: 22.42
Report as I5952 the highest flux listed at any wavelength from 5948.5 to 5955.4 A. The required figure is 27.16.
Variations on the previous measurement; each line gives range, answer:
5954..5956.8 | 25.35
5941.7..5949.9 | 29.24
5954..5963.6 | 30.29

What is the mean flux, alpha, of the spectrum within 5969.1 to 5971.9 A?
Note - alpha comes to 24.7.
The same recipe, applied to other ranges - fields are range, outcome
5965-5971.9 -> 25.3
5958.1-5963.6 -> 26.2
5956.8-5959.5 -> 27.9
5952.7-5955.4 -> 23.9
